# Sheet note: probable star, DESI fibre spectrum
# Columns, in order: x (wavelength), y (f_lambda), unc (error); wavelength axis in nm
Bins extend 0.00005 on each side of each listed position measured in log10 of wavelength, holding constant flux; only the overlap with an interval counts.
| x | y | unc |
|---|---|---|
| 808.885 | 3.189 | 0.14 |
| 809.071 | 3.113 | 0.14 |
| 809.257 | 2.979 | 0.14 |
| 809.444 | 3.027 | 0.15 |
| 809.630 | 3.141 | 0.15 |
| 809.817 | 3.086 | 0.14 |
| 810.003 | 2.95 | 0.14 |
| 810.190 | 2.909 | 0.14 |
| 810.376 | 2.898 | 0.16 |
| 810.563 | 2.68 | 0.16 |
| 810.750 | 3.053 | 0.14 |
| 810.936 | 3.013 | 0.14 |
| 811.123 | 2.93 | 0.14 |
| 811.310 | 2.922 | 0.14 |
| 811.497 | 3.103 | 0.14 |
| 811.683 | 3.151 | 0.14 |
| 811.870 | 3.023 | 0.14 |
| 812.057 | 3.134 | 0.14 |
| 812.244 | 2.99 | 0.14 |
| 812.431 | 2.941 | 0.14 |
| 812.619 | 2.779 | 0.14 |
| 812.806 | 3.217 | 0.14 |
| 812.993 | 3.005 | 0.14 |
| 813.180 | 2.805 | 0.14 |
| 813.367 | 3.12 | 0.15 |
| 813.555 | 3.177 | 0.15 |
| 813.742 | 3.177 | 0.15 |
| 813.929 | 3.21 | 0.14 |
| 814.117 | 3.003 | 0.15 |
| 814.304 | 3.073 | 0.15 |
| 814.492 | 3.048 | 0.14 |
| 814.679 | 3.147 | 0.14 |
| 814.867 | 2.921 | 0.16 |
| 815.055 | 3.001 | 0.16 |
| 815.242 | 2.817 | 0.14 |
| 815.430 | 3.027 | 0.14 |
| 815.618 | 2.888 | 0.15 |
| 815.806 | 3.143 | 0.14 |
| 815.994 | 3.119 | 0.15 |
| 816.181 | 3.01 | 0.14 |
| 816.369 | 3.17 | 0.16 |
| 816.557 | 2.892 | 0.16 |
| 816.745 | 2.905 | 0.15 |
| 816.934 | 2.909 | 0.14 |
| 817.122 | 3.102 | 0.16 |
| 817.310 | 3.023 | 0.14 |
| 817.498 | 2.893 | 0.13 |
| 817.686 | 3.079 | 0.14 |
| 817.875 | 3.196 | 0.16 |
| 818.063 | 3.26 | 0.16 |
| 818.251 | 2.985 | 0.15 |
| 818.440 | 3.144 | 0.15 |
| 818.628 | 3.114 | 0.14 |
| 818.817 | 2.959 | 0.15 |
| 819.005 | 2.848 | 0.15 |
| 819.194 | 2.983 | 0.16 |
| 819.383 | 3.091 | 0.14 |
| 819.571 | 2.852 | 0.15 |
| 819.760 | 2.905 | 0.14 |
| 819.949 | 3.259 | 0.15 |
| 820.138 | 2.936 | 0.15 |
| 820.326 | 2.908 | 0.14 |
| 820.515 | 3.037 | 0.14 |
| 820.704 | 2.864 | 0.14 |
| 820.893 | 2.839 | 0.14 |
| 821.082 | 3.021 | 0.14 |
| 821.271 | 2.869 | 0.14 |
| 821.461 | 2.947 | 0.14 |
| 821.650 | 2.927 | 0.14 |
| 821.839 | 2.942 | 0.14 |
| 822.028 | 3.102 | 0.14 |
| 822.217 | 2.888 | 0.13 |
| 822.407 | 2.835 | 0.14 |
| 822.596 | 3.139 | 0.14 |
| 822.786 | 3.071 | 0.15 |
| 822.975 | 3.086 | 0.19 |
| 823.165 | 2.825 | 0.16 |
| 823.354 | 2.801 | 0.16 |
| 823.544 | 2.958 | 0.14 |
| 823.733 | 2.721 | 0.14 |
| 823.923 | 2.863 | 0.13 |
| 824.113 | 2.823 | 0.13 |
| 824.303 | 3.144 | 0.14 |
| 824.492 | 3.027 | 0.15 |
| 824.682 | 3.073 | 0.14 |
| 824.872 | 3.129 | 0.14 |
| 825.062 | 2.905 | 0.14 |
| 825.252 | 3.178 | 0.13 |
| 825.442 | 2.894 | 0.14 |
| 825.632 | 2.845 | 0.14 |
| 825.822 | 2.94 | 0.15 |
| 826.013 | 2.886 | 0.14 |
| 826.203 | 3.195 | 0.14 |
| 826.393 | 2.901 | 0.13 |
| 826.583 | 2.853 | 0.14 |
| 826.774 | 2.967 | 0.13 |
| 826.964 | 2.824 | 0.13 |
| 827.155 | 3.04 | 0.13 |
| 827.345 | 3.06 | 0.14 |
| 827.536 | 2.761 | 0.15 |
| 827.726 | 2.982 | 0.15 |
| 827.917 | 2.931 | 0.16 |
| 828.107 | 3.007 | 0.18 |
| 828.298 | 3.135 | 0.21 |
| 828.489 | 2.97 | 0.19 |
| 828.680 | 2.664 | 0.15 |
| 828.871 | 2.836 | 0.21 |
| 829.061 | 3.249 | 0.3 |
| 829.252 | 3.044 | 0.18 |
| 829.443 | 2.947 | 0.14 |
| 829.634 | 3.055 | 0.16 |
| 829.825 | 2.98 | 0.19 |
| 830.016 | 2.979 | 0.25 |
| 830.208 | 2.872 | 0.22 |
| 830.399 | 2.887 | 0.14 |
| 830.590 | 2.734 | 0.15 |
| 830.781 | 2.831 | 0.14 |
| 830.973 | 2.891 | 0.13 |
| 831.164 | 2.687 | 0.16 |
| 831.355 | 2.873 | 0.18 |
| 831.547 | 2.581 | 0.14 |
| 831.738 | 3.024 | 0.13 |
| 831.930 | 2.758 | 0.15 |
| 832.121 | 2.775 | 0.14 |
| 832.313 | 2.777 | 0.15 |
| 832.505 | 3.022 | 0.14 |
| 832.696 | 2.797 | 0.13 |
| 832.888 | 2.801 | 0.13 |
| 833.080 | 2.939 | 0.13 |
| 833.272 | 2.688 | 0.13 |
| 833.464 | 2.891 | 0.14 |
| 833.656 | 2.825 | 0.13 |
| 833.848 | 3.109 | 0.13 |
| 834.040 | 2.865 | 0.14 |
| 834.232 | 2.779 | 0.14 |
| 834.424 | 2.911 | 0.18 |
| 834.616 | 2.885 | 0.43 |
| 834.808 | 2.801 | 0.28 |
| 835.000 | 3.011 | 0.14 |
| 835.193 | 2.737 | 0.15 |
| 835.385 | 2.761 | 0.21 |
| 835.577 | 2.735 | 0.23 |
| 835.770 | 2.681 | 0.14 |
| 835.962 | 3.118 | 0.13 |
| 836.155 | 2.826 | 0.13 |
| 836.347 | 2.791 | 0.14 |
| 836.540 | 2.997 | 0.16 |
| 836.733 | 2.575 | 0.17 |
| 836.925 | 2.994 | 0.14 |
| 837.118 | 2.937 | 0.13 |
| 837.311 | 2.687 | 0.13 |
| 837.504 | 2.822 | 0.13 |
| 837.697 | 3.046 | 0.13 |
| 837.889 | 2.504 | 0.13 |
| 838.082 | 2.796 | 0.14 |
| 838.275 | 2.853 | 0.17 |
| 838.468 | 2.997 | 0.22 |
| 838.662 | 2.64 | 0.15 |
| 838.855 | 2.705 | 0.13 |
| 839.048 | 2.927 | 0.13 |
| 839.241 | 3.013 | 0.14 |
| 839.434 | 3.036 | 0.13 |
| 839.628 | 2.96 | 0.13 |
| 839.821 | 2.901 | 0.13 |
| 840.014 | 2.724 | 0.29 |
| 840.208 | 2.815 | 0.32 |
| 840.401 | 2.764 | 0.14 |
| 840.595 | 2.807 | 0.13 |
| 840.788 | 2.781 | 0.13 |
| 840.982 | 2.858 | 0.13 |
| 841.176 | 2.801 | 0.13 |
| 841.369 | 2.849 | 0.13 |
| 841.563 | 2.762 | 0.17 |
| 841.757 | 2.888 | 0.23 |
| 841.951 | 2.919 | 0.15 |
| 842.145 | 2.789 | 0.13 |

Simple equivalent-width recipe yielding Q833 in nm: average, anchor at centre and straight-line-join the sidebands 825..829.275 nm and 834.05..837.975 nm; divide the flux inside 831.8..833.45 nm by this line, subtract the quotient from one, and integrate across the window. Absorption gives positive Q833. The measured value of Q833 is 0.03 nm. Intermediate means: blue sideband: 2.96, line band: 2.83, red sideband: 2.83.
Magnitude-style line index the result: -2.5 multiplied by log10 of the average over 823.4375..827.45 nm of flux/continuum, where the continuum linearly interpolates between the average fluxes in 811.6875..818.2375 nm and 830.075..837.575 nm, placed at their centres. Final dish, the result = -0.01 mag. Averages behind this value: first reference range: 3.04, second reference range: 2.84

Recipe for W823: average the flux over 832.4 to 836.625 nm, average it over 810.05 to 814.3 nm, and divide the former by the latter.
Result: 0.95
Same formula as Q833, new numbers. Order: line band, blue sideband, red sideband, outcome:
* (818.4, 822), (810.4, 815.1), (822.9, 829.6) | 0.02 nm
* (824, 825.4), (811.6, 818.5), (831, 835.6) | -0.05 nm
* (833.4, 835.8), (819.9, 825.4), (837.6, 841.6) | 0.02 nm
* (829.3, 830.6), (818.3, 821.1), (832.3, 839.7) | -0.02 nm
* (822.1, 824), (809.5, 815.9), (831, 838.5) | 0.01 nm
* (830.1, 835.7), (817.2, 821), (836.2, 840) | 0.11 nm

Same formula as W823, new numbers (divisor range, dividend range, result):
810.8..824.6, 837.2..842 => 0.94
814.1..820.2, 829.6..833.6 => 0.94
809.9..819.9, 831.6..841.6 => 0.94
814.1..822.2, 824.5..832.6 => 0.98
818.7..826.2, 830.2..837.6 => 0.96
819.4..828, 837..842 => 0.96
